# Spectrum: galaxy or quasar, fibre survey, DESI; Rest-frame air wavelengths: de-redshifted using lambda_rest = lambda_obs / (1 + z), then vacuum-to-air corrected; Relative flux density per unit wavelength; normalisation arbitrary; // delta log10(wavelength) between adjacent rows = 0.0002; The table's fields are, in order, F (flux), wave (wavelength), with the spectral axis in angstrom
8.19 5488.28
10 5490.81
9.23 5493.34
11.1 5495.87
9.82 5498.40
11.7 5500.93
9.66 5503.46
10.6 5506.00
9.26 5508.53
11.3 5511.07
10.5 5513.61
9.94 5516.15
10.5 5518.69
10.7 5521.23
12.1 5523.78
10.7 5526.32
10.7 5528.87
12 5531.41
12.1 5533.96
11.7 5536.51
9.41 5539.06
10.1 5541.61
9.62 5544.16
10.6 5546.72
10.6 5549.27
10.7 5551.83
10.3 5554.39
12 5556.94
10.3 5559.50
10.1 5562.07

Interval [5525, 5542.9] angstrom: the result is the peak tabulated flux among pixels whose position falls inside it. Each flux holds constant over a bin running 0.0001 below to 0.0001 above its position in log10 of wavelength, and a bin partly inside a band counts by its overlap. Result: 12.1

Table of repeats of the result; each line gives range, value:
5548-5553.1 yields 10.7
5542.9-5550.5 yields 10.6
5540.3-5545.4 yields 10.1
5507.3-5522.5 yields 11.3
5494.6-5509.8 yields 11.7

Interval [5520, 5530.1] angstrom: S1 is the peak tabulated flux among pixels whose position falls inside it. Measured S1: 12.1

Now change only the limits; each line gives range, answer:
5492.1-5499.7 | 11.1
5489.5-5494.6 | 10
